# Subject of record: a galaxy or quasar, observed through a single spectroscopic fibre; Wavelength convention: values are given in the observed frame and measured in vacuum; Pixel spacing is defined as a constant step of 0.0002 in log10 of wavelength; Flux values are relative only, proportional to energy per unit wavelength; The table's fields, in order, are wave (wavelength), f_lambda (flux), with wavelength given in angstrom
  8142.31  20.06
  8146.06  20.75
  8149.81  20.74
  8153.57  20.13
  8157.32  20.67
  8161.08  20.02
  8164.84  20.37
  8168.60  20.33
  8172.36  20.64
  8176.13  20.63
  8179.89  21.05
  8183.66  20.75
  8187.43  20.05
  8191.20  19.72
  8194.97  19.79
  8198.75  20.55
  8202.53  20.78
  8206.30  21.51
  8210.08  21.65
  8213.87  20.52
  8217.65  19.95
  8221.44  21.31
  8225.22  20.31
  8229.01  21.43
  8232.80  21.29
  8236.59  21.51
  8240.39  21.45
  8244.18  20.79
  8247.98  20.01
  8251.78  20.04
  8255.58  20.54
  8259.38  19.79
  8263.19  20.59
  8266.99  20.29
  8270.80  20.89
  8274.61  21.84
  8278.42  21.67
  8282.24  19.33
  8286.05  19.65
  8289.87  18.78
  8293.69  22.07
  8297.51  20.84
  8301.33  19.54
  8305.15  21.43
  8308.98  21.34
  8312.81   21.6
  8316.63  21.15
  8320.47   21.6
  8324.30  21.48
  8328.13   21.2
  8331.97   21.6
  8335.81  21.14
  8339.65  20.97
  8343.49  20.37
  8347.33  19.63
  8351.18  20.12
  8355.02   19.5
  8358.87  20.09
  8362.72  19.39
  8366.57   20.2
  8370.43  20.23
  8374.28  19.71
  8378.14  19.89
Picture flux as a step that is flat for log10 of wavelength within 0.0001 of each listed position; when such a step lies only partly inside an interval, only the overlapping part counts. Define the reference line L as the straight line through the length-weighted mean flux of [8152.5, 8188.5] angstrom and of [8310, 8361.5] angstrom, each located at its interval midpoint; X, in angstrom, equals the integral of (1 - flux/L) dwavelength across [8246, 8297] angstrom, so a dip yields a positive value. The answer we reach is 0.6 angstrom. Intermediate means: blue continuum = 20.5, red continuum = 20.8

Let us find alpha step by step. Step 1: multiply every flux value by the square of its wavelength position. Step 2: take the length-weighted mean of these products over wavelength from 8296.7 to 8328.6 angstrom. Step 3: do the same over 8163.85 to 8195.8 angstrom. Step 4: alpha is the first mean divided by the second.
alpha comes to 1.1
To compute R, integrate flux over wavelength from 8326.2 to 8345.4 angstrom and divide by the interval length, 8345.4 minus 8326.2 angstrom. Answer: 21.1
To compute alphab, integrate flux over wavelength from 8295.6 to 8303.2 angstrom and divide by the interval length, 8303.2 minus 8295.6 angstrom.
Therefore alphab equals 20.2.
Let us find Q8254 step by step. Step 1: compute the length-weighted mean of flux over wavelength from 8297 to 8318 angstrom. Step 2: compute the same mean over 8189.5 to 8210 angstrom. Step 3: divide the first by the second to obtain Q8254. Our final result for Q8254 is 1.0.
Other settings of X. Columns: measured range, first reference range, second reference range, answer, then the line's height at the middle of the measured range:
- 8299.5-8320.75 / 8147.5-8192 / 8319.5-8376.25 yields -0.6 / 20.5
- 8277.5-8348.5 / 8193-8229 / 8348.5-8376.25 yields -2.3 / 20.2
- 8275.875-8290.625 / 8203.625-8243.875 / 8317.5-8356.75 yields 0.6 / 20.9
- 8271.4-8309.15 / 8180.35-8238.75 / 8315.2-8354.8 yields 0.4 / 20.8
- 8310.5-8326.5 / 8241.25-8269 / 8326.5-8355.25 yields -0.7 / 20.5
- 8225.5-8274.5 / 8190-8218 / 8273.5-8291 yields -0.8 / 20.4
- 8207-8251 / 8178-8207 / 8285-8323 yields -0.7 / 20.6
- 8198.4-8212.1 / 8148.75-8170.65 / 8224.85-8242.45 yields -0.2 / 20.9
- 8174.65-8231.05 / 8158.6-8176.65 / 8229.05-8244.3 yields 0.5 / 20.9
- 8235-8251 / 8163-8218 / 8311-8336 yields 0.0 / 20.9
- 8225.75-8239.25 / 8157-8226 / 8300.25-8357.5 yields -0.4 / 20.6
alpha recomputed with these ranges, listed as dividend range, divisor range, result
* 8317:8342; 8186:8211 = 1.07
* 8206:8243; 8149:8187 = 1.04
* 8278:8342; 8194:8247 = 1.02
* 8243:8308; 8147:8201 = 1.03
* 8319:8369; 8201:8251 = 1.01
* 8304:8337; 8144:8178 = 1.09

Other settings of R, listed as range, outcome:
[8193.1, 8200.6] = 20.2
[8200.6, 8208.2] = 21.2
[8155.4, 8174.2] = 20.4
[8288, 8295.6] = 20.4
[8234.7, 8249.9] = 20.9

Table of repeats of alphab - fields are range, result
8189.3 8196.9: 19.8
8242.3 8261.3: 20.2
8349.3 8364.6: 19.8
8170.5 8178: 20.6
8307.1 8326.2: 21.4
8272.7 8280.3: 21.8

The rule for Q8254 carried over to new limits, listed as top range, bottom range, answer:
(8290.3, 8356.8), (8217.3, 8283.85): 1.01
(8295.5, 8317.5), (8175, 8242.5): 1.01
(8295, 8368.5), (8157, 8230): 1.01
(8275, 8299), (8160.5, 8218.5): 1.00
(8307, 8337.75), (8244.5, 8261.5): 1.06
